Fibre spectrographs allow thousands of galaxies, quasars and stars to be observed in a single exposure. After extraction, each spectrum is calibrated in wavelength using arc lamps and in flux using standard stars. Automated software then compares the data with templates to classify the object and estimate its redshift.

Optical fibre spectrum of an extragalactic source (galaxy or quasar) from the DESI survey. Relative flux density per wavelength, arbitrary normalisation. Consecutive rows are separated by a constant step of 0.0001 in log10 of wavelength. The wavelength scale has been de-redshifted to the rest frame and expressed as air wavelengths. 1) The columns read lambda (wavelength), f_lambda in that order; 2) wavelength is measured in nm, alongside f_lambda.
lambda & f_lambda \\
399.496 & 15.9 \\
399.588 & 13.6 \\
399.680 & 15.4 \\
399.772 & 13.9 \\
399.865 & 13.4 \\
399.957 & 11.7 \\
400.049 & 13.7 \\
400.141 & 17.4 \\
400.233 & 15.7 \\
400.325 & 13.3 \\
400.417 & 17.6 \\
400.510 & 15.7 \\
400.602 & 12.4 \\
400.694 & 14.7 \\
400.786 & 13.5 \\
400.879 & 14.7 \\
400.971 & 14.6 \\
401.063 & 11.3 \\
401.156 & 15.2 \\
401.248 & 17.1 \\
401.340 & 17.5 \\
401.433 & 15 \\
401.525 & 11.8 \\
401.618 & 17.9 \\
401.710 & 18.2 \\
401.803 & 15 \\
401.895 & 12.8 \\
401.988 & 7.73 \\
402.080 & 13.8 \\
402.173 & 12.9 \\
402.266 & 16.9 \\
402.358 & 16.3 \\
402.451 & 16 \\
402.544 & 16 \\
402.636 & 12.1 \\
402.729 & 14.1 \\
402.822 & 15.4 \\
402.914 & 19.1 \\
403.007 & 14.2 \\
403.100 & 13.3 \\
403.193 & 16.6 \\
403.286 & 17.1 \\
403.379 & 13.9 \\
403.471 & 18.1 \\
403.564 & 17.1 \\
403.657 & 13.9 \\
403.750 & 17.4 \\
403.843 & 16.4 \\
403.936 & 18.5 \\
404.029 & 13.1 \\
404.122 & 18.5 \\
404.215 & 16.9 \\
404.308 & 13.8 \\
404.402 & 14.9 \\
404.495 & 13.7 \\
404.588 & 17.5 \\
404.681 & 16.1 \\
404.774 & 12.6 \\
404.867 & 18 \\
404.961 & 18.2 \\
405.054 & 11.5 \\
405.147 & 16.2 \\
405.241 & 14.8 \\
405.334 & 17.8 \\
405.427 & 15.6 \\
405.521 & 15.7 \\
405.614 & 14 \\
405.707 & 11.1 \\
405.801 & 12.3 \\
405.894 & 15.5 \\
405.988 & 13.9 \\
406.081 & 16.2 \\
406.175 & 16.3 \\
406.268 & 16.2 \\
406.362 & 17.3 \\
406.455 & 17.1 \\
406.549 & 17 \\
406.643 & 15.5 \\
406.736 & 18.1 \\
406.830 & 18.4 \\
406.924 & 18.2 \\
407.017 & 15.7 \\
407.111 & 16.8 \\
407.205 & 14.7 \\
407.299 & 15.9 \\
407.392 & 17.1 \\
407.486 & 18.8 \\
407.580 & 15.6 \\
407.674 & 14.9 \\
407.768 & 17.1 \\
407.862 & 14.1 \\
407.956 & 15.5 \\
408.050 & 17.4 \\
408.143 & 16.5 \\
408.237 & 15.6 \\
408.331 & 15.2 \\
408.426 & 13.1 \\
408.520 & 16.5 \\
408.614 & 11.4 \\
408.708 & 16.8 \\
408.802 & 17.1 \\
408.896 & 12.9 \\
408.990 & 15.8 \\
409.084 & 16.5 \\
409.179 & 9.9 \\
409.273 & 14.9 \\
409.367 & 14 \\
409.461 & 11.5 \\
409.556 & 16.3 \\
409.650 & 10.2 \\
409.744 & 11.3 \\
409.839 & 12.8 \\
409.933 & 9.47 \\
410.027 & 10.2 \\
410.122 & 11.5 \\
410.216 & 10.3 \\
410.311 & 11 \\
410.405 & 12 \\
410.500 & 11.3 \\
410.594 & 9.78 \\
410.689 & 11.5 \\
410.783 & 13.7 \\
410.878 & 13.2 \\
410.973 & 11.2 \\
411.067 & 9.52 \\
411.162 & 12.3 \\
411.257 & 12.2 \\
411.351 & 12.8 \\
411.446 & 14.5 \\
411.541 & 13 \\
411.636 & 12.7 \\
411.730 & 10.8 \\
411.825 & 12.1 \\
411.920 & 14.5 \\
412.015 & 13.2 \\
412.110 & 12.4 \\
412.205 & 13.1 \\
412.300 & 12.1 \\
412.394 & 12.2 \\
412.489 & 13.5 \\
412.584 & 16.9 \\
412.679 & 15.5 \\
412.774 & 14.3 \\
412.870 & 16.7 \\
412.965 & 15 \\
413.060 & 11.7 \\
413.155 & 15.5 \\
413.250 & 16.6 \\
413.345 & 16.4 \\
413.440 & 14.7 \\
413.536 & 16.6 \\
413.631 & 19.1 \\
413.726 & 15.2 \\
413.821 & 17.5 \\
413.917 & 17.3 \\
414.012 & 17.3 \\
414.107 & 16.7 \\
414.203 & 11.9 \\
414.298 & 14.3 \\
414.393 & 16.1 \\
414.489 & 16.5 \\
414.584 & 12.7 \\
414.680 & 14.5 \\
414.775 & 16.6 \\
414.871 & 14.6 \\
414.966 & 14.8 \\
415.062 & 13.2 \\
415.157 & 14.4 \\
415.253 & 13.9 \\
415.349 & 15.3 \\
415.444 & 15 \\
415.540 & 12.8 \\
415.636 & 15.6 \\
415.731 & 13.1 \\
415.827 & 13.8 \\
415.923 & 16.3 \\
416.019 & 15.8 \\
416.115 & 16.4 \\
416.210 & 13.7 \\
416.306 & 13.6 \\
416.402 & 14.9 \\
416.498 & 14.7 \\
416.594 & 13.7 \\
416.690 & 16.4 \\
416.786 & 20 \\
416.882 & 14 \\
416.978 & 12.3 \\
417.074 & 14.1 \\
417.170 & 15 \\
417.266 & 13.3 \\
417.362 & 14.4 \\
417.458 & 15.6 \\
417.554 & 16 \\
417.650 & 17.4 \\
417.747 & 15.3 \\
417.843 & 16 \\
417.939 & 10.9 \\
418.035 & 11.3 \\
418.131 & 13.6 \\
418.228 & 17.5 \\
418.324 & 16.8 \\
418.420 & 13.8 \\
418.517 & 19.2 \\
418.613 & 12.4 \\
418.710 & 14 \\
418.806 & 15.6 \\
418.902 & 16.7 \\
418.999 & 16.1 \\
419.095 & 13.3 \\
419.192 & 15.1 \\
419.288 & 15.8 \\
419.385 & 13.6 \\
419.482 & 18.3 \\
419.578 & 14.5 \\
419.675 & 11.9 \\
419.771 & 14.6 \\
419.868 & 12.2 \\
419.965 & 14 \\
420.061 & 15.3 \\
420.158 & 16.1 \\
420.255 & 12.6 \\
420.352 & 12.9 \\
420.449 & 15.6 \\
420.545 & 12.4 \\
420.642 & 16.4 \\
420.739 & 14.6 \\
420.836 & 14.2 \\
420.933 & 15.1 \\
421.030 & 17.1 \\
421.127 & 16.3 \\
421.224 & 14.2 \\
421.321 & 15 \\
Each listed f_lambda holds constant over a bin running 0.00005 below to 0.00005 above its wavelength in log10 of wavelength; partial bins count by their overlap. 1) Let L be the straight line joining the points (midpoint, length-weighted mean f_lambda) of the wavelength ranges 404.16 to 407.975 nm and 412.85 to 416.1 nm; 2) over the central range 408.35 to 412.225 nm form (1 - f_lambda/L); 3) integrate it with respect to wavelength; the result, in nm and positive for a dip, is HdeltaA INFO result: 0.71 nm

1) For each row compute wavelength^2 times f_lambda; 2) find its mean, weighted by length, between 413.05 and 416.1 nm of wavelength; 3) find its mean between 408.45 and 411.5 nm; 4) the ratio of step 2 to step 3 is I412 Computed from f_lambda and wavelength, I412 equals 1.2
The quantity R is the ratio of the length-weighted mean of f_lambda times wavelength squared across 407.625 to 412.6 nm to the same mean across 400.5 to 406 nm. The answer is 0.9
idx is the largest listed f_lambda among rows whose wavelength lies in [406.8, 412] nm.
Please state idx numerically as 18.8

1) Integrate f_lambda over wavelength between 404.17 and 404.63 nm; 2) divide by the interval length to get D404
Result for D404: 15.3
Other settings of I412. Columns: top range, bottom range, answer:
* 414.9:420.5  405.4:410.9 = 1.07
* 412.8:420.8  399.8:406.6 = 1.05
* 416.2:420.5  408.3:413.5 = 1.16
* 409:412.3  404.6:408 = 0.79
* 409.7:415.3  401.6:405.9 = 0.94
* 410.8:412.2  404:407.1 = 0.82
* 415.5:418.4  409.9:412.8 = 1.23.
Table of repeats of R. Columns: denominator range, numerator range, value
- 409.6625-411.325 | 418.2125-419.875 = 1.38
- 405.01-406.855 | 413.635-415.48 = 1.03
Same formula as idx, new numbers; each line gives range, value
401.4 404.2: 19.1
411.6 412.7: 16.9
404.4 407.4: 18.4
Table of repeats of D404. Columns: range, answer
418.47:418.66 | 15.8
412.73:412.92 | 15.4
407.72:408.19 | 16.1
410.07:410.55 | 11.2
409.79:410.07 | 10.8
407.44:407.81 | 16.6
